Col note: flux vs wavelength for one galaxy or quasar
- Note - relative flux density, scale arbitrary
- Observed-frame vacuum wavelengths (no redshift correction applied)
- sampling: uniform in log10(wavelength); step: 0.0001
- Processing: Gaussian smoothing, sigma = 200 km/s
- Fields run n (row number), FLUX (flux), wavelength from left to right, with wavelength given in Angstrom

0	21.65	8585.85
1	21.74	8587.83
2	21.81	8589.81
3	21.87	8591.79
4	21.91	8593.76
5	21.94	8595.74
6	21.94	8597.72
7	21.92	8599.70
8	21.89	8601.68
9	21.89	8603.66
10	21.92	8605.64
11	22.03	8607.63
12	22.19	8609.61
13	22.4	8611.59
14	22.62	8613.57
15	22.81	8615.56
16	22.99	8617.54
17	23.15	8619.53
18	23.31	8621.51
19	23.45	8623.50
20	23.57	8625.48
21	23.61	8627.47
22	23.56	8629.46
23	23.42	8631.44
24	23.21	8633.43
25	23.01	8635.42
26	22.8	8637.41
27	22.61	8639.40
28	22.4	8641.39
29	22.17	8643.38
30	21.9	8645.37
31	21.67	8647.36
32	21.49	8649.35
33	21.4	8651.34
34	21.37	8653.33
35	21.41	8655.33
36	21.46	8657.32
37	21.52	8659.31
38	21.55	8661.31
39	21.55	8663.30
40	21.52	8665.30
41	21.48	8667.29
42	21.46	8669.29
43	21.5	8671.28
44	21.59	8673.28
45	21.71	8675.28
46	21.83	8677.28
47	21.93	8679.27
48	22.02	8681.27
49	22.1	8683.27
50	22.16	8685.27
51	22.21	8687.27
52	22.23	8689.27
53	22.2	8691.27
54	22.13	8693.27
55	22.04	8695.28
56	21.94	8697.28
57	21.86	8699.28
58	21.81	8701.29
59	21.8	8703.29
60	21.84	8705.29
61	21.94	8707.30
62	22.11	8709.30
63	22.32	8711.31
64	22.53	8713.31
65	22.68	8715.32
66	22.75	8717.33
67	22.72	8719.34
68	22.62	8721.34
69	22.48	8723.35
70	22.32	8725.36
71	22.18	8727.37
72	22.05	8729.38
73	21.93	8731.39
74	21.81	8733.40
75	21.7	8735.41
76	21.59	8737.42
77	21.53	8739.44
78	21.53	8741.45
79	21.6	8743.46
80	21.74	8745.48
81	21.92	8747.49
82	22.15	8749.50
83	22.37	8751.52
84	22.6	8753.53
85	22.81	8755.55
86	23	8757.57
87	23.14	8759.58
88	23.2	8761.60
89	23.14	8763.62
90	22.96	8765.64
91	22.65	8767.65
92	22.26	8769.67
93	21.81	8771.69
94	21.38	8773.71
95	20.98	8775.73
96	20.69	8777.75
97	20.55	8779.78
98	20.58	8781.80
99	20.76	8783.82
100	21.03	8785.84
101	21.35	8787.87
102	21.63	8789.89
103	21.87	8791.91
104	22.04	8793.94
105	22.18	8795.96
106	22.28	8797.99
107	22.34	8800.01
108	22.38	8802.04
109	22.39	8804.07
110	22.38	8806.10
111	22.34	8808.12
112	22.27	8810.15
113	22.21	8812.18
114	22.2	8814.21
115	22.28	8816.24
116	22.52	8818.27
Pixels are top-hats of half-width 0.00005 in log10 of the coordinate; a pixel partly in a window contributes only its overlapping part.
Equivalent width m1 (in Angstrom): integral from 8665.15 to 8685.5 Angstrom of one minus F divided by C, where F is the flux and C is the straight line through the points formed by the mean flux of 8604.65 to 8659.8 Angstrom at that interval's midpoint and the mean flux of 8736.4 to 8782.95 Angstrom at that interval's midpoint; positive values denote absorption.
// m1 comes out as 0.5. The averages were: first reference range 22.5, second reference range 22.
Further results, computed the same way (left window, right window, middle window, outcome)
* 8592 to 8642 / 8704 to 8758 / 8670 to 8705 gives 0.6 Angstrom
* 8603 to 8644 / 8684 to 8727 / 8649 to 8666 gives 0.8 Angstrom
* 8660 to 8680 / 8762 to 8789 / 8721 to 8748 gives -0.4 Angstrom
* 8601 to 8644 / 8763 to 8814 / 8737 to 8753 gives 0.2 Angstrom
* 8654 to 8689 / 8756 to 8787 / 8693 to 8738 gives -0.7 Angstrom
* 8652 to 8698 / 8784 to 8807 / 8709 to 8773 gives -1.3 Angstrom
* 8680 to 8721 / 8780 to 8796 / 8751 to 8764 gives -0.8 Angstrom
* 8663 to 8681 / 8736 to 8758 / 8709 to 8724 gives -0.5 Angstrom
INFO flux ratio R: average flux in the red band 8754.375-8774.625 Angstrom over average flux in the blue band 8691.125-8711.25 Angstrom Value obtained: 1.03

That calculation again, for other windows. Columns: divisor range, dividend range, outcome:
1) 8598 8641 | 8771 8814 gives 0.95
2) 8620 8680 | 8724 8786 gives 0.99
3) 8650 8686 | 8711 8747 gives 1.02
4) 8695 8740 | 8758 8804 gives 0.99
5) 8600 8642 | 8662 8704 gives 0.96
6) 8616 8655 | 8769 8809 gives 0.96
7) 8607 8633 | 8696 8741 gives 0.96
